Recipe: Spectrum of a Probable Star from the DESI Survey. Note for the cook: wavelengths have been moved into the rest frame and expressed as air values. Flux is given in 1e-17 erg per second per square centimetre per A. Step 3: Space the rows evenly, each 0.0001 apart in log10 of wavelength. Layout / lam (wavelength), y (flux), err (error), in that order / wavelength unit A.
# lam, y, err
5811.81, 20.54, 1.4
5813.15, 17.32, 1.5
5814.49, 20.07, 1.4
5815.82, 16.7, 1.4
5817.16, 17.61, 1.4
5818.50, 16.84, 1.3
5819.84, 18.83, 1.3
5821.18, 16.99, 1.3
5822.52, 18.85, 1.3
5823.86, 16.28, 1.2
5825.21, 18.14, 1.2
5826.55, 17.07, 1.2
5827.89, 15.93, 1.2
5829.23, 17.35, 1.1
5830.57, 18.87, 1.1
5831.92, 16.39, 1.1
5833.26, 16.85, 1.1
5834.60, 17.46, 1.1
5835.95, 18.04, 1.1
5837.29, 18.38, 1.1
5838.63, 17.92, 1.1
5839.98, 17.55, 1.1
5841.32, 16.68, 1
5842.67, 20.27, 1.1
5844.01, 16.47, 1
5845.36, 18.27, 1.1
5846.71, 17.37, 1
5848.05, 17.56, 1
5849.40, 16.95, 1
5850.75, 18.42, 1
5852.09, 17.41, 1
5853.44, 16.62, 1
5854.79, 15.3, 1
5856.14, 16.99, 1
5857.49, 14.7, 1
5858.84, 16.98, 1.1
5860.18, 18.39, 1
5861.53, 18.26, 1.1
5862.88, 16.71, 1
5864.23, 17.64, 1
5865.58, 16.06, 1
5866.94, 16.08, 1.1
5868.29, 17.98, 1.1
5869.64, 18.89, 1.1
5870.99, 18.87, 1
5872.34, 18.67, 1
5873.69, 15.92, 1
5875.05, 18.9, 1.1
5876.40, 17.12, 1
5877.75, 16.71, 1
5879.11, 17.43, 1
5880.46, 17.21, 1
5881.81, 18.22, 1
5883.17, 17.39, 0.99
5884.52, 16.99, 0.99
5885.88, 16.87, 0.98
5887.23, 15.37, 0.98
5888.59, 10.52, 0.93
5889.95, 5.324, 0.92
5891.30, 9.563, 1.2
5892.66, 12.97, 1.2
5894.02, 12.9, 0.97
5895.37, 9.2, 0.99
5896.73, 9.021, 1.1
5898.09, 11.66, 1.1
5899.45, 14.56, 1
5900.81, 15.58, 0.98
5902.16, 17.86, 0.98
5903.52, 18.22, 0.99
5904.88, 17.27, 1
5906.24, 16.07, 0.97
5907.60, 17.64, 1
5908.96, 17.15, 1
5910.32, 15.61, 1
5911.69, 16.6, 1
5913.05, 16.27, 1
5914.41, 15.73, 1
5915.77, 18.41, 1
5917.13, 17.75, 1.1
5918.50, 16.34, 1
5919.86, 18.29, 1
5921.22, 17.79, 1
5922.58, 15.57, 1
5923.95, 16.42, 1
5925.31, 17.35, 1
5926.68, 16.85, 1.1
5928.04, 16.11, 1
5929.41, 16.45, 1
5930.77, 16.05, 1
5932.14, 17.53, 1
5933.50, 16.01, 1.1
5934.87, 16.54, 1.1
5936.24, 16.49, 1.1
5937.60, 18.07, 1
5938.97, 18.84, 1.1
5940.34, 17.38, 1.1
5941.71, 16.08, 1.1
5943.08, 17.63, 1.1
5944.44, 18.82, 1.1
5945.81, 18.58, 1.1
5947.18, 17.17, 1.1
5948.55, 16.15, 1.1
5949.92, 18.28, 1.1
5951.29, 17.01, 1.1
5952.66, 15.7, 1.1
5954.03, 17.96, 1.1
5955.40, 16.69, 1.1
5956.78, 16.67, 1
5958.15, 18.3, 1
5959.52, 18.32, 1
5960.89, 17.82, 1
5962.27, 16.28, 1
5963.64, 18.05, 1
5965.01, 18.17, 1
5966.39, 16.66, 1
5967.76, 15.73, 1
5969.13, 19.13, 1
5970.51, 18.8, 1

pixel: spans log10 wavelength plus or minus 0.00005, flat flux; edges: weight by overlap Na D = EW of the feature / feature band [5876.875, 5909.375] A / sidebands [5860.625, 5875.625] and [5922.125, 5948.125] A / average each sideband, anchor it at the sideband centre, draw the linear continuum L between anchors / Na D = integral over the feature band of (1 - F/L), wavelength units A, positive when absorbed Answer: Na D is 5.16 A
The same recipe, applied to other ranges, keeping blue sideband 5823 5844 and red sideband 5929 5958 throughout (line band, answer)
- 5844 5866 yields 0.5 A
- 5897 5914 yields 1.2 A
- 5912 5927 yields 0.2 A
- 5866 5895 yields 2.9 A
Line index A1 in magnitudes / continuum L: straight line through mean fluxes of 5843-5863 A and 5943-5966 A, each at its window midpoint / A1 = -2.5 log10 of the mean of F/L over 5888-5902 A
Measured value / 0.45 mag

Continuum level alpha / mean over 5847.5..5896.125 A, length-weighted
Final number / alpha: 16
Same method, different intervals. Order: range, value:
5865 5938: 16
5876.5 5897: 13.9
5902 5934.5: 16.9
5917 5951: 17.1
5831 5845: 17.6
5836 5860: 17.3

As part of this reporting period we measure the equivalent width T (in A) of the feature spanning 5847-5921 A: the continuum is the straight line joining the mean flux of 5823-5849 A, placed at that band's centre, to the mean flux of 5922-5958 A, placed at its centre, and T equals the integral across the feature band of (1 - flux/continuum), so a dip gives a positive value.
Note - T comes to 5.2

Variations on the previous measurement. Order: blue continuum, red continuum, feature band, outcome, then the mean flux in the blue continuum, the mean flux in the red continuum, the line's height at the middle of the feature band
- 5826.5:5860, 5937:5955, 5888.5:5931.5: 5.58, 17.3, 17.5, 17.4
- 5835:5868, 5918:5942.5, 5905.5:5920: 0.12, 17.3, 16.9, 17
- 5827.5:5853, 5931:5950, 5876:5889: 0.74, 17.6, 17.3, 17.5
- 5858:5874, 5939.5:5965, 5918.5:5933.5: 0.58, 17.6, 17.4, 17.5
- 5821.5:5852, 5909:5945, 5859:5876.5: -0.28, 17.6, 17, 17.4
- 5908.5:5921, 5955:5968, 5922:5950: 0.11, 16.9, 17.3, 17.1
